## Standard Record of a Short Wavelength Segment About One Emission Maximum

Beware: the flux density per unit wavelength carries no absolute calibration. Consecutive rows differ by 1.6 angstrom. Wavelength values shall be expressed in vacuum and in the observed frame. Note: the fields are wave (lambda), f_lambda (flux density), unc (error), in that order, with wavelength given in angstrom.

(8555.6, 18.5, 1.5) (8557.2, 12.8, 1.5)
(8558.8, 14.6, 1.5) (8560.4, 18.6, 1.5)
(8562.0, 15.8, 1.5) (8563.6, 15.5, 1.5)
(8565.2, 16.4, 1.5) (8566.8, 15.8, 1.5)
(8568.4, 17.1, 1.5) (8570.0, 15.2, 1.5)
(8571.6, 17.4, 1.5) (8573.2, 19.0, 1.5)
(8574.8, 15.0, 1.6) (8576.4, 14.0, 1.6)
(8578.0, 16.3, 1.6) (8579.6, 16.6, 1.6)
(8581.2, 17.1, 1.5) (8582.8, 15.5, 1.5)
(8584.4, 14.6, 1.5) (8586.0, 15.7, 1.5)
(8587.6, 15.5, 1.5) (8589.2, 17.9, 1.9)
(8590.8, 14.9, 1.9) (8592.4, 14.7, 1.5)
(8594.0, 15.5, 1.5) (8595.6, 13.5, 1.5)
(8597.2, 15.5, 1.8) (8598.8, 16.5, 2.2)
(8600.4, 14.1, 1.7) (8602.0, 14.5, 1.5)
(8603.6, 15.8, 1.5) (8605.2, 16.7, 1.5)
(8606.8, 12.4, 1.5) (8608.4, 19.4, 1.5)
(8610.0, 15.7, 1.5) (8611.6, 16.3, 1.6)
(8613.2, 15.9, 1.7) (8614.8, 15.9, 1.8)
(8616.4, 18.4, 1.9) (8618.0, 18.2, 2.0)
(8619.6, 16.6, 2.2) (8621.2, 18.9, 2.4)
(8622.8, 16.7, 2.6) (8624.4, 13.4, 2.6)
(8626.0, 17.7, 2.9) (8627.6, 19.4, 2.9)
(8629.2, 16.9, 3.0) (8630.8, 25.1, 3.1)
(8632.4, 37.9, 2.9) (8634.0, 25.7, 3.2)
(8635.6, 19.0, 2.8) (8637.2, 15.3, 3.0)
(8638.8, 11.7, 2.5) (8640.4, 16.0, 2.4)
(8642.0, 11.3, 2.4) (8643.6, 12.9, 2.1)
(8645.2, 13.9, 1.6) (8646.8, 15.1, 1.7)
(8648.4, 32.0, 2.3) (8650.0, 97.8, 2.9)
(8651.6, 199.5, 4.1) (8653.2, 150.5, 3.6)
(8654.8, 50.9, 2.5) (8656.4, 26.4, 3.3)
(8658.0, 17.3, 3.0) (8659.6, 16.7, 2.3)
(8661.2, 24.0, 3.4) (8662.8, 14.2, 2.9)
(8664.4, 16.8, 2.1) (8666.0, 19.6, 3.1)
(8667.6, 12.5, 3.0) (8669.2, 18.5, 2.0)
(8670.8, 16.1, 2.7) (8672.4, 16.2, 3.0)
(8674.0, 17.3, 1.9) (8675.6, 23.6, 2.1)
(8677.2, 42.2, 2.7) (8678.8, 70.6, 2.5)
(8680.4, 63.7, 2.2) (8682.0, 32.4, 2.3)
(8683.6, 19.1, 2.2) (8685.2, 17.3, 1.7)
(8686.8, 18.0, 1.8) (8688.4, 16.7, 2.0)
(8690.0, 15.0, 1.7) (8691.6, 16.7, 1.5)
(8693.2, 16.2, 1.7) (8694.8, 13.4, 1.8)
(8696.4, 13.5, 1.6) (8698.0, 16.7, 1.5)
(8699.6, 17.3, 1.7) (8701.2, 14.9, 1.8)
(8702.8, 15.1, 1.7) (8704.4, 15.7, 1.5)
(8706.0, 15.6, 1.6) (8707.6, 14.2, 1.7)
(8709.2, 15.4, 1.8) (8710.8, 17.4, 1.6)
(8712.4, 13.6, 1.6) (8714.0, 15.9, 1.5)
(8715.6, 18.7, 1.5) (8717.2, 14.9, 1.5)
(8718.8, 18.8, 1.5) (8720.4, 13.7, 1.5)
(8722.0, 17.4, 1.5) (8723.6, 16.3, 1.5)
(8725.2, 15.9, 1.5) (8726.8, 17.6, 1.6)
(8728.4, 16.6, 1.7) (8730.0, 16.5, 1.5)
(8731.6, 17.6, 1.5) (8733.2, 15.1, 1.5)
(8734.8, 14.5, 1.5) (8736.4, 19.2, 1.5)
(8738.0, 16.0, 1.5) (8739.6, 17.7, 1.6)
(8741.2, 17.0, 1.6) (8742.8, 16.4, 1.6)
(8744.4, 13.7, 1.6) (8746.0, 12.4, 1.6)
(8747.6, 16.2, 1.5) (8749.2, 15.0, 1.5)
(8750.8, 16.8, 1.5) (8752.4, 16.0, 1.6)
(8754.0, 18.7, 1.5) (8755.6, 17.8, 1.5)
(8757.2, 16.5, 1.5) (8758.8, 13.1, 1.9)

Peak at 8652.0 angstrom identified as H-alpha 6563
